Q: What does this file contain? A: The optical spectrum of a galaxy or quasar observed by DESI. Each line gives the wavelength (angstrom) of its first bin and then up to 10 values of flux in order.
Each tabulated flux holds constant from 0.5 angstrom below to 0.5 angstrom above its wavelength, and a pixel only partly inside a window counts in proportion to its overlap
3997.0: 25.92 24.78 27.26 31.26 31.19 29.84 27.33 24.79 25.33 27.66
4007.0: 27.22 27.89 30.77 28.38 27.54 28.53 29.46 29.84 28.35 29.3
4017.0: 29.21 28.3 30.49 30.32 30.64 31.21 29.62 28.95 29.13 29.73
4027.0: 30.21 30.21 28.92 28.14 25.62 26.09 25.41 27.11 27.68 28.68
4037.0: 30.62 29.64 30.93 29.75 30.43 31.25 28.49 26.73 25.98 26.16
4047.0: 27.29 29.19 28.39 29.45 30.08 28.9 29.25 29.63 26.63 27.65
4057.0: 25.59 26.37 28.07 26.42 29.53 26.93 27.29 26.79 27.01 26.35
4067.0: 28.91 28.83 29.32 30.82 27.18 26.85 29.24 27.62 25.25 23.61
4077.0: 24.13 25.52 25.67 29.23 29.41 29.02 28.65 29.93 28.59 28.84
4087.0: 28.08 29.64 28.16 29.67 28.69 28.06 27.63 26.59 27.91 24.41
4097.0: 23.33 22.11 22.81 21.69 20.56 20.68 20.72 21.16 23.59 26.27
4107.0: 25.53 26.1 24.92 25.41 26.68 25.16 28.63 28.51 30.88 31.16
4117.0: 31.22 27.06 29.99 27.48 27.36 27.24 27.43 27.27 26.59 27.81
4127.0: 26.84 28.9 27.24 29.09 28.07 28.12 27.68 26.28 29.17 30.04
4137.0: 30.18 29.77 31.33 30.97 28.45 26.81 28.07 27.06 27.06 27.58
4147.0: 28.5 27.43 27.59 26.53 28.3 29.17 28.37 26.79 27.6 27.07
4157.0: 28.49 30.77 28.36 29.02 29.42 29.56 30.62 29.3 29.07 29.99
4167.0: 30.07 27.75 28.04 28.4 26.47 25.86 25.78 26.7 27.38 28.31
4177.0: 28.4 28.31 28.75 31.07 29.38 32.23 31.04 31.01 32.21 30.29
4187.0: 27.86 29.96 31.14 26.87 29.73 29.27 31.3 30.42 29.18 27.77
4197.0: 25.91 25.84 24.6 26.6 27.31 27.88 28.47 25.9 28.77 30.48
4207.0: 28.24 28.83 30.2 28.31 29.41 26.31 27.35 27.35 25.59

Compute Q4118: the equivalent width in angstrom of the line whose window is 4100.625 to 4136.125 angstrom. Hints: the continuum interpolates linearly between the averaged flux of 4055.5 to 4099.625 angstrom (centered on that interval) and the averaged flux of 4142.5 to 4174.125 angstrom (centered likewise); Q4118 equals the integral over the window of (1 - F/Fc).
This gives 1.15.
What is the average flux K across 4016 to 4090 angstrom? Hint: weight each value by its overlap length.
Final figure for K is 28.3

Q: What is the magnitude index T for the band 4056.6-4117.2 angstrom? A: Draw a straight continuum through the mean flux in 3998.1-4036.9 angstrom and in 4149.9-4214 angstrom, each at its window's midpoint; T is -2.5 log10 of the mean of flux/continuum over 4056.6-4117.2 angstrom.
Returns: 0.07 mag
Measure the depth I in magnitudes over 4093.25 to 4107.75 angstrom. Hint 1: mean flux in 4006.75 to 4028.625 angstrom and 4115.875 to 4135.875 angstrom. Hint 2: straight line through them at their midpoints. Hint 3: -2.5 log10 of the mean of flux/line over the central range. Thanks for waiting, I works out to 0.20 mag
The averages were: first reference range 29.4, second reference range 28.1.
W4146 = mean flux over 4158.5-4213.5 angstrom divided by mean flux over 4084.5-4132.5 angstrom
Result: 1.08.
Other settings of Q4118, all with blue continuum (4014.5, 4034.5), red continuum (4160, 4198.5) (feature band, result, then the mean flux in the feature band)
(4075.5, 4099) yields 1.4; 27.2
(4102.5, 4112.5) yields 1.5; 24.6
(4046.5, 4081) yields 1.5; 27.6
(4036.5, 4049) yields 0.0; 28.9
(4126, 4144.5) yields 0.3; 28.5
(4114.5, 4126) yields 0.2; 28.5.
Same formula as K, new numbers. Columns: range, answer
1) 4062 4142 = 27.2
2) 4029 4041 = 28.3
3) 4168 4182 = 28.1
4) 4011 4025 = 29.5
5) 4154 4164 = 28.9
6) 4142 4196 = 28.7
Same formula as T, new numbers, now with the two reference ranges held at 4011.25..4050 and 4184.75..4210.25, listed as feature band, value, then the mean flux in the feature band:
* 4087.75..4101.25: 0.12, 25.8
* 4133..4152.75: 0.01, 28.4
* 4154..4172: 0.00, 28.7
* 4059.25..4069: 0.04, 27.7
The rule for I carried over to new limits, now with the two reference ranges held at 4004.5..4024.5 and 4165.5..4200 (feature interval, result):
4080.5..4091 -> -0.01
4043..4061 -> 0.04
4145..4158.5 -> 0.03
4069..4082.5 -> 0.06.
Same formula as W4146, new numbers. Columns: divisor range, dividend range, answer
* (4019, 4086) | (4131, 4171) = 1.01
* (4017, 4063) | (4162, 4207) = 1.00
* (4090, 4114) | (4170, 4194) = 1.17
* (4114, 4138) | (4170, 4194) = 1.02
